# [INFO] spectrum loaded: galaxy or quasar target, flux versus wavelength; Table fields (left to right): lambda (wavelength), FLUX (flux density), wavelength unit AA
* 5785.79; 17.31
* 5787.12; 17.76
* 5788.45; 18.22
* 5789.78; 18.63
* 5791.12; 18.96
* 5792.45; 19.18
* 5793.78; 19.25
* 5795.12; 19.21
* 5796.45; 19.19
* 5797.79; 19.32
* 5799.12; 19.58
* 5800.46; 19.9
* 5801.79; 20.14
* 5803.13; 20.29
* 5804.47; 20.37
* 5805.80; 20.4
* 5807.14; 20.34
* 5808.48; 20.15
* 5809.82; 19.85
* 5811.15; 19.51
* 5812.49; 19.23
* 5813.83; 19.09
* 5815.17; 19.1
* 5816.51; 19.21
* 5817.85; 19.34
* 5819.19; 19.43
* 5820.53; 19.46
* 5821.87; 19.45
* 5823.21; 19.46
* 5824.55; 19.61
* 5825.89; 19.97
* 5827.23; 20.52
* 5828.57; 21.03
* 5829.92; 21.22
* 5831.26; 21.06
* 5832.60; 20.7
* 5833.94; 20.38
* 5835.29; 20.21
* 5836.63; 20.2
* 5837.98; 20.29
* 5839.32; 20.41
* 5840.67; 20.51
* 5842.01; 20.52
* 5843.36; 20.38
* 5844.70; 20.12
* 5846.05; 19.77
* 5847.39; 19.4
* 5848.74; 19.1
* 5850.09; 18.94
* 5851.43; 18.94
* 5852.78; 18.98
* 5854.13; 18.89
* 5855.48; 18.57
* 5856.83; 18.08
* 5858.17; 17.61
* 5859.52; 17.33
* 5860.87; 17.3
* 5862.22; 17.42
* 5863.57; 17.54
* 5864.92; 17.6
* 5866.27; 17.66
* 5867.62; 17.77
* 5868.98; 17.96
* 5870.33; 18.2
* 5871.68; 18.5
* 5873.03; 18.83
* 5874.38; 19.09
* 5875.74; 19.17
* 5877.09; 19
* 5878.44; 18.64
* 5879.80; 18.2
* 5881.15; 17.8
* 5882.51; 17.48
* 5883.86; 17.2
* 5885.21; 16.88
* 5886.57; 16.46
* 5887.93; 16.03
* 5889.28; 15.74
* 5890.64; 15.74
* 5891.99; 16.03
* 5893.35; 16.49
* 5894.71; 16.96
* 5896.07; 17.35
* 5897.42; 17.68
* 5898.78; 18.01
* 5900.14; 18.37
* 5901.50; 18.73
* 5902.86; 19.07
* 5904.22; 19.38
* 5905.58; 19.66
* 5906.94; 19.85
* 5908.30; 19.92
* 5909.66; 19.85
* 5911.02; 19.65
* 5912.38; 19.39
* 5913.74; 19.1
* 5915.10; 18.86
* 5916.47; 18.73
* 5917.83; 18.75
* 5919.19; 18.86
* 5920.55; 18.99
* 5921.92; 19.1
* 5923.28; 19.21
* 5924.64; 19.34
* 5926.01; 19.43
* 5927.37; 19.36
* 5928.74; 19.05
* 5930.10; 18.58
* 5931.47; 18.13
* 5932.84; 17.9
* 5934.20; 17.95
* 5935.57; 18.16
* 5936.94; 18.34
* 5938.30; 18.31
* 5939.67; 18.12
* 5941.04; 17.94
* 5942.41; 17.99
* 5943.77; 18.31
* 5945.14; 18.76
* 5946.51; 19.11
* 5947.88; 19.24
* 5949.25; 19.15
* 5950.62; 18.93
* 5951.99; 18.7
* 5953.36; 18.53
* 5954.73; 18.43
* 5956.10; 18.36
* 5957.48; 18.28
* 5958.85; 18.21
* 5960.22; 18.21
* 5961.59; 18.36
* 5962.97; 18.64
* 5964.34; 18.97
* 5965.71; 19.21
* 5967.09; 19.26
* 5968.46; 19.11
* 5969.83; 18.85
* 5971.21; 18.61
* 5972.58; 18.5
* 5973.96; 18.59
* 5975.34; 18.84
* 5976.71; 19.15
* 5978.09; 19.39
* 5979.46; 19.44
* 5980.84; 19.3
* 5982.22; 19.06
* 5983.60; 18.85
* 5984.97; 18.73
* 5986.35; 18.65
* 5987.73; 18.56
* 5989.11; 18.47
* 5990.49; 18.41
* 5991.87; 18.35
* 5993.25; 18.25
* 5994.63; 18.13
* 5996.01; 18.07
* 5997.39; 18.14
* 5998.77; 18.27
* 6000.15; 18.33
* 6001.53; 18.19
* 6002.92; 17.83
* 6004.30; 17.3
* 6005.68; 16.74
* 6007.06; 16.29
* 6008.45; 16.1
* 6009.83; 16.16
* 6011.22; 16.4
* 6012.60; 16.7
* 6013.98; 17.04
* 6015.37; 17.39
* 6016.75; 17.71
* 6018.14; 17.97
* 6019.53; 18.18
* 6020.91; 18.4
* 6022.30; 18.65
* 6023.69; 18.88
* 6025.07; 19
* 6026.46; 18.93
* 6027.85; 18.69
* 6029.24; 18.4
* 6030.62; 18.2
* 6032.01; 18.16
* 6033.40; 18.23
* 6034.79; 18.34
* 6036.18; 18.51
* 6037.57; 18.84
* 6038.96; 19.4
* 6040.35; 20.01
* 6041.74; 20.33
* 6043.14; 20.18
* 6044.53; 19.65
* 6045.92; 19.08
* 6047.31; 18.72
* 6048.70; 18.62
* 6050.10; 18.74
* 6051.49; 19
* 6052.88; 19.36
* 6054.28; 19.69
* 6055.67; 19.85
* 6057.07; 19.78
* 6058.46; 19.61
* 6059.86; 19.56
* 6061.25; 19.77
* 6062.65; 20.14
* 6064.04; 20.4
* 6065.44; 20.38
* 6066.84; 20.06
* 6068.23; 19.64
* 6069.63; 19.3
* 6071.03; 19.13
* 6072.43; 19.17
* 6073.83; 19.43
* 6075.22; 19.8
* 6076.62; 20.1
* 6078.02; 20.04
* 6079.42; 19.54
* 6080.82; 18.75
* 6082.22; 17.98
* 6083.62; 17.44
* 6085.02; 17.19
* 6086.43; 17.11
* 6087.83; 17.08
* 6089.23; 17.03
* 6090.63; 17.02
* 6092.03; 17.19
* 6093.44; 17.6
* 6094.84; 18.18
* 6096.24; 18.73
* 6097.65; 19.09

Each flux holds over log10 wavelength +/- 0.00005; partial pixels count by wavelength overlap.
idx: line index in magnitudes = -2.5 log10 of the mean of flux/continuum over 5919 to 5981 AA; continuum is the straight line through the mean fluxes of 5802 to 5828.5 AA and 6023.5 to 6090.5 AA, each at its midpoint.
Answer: 0.037 mag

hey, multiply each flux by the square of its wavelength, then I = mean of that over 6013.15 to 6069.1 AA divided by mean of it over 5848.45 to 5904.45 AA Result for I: 1.13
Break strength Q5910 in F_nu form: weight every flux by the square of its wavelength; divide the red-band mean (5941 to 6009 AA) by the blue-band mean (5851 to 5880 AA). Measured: 1.05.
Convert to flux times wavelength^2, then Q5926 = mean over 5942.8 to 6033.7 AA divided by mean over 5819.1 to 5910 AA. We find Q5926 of 1.0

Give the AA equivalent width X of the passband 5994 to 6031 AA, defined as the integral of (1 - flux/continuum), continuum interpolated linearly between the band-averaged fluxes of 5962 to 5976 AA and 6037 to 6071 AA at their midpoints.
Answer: 2.8 AA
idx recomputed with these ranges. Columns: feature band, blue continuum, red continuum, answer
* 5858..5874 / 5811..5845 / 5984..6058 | 0.11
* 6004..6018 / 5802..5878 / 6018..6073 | 0.14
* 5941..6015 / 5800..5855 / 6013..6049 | 0.04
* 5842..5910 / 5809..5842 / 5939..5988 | 0.08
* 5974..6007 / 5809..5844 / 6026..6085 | 0.06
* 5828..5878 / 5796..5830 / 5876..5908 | -0.02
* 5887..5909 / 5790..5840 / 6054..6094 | 0.10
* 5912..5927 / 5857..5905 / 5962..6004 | -0.06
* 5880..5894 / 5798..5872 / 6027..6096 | 0.16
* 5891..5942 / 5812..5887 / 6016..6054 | 0.02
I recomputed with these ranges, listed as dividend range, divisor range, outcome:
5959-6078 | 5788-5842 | 1.01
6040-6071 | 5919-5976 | 1.09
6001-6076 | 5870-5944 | 1.07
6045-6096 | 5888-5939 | 1.08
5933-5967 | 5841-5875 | 1.03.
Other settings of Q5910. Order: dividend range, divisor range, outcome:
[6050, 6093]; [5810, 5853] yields 1.04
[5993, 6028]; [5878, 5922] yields 1.02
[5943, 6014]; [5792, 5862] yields 0.98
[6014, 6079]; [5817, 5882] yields 1.07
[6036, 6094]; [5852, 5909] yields 1.13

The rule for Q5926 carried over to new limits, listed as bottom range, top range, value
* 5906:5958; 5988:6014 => 0.96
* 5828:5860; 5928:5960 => 0.97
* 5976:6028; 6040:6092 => 1.08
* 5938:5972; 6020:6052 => 1.04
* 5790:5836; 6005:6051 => 0.99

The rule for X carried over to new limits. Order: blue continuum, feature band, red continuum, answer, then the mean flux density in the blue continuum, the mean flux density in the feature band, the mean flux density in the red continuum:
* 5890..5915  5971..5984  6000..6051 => -0.5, 18.4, 19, 18.2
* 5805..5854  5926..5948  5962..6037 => 0.5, 19.9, 18.5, 18.3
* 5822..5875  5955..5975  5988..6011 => -0.7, 19.2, 18.6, 17.7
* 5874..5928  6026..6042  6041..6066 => 0.5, 18.3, 18.8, 19.6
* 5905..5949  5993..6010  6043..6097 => 1.2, 18.9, 17.5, 19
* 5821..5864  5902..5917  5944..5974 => -0.3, 19.5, 19.4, 18.7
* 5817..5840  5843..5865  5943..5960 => 1.4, 20.2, 18.6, 18.7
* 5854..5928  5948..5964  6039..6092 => 0.0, 18.2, 18.6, 19.1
